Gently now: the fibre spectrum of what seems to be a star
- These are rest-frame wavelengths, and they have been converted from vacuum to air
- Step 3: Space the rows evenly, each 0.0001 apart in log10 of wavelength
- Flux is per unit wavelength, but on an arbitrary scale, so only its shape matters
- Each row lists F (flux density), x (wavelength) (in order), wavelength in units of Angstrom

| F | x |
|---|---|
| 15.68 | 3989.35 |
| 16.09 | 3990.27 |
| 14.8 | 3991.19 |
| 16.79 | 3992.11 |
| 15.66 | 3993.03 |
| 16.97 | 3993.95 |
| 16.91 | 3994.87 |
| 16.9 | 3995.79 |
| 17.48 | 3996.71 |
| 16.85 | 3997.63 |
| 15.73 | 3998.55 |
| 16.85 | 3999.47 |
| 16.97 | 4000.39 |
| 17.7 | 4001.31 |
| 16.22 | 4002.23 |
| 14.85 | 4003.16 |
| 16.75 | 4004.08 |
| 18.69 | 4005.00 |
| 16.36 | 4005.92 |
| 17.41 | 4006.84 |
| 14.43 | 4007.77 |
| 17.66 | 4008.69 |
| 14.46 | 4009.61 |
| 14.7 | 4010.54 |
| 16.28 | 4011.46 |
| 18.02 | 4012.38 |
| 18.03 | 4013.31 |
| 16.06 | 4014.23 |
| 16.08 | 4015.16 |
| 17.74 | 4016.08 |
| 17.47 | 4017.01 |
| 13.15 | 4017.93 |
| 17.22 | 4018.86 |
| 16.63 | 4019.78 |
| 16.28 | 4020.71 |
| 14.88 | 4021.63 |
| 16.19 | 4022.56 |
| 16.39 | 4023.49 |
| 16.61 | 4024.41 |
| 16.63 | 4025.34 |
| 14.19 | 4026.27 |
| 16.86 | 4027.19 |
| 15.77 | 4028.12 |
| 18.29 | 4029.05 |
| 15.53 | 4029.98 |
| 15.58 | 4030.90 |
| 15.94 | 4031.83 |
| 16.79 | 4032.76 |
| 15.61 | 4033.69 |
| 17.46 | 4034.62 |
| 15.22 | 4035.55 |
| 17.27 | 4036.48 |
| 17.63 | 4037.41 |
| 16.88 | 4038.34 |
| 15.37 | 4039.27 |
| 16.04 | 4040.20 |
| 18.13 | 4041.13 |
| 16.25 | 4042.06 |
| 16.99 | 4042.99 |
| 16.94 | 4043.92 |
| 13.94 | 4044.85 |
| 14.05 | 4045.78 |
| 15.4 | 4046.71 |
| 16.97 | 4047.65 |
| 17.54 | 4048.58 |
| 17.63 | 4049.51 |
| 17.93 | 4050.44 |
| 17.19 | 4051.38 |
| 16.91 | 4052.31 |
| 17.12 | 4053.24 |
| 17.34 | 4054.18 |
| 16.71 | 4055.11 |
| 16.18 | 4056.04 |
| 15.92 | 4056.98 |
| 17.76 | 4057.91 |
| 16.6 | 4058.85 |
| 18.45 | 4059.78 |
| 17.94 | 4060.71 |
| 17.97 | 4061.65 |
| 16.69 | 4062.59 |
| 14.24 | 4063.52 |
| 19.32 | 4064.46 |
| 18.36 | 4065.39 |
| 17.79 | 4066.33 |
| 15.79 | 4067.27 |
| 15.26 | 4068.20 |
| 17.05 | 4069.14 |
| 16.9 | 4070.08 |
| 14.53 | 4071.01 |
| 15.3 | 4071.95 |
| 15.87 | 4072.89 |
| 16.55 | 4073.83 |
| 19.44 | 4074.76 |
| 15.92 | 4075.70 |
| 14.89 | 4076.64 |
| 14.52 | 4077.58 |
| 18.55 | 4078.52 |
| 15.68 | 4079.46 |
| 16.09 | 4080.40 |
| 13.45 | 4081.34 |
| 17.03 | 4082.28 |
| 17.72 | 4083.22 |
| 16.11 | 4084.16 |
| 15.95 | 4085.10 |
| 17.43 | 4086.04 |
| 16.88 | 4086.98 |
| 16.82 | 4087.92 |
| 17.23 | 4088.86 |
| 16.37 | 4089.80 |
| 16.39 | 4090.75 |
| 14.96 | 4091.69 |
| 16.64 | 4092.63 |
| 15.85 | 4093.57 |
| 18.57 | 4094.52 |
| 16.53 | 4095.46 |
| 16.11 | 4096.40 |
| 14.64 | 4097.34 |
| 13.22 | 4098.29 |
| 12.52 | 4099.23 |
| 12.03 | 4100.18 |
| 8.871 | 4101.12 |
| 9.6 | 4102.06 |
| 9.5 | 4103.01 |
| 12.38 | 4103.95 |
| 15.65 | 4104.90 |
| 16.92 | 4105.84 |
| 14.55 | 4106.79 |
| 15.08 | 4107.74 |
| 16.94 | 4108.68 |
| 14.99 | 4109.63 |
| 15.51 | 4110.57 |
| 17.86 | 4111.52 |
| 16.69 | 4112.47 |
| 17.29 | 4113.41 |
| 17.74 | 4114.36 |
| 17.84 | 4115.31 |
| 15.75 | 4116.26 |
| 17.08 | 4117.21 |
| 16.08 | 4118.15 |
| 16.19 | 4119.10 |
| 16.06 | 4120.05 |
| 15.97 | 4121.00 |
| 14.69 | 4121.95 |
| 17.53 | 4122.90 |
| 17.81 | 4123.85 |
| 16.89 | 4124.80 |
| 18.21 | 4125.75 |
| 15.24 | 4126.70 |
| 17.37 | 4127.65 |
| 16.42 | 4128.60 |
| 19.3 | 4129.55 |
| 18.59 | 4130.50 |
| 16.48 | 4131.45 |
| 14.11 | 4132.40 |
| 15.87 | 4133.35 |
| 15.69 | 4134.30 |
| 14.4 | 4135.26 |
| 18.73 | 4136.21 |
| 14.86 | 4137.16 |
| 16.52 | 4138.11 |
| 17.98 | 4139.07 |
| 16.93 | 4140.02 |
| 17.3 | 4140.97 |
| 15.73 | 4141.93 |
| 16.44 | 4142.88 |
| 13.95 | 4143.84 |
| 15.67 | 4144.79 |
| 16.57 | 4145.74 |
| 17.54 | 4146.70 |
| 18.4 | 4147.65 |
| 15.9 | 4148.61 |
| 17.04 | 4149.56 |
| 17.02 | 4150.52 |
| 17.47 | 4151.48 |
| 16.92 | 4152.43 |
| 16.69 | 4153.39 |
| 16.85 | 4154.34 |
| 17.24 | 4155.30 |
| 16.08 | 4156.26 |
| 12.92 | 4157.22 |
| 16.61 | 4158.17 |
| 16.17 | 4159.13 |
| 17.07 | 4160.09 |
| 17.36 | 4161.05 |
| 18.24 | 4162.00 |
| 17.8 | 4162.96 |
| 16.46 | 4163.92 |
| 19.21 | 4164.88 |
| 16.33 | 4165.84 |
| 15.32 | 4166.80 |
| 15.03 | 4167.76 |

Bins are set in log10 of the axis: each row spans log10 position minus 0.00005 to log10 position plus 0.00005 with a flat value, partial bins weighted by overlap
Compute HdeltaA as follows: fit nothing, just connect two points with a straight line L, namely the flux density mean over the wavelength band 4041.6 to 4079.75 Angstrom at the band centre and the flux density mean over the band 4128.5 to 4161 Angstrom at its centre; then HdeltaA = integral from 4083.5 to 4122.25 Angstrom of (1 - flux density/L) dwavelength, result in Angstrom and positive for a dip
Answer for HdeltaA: 2.6 Angstrom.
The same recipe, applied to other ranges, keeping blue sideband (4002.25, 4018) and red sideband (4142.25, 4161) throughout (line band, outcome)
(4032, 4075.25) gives -0.7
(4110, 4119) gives -0.2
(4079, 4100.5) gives 0.8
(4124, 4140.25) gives -0.2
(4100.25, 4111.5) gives 1.8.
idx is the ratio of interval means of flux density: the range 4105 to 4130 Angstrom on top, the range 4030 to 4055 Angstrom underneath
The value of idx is 1.00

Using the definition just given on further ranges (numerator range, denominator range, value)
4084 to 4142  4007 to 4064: 0.97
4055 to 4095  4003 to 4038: 1.01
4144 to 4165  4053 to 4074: 1.00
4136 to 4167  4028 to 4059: 1.01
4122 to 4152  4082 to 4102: 1.08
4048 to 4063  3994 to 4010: 1.04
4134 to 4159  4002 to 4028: 1.01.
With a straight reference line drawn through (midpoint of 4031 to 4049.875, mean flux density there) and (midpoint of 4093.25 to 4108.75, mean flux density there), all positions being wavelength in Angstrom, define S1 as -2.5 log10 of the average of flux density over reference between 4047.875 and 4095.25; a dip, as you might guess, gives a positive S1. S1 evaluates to -0.11 mag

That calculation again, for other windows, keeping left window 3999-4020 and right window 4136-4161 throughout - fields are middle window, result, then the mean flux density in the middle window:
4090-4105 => 0.184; 14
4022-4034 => 0.023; 16.2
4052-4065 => -0.037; 17.1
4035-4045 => 0.000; 16.5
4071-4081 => 0.025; 16.2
